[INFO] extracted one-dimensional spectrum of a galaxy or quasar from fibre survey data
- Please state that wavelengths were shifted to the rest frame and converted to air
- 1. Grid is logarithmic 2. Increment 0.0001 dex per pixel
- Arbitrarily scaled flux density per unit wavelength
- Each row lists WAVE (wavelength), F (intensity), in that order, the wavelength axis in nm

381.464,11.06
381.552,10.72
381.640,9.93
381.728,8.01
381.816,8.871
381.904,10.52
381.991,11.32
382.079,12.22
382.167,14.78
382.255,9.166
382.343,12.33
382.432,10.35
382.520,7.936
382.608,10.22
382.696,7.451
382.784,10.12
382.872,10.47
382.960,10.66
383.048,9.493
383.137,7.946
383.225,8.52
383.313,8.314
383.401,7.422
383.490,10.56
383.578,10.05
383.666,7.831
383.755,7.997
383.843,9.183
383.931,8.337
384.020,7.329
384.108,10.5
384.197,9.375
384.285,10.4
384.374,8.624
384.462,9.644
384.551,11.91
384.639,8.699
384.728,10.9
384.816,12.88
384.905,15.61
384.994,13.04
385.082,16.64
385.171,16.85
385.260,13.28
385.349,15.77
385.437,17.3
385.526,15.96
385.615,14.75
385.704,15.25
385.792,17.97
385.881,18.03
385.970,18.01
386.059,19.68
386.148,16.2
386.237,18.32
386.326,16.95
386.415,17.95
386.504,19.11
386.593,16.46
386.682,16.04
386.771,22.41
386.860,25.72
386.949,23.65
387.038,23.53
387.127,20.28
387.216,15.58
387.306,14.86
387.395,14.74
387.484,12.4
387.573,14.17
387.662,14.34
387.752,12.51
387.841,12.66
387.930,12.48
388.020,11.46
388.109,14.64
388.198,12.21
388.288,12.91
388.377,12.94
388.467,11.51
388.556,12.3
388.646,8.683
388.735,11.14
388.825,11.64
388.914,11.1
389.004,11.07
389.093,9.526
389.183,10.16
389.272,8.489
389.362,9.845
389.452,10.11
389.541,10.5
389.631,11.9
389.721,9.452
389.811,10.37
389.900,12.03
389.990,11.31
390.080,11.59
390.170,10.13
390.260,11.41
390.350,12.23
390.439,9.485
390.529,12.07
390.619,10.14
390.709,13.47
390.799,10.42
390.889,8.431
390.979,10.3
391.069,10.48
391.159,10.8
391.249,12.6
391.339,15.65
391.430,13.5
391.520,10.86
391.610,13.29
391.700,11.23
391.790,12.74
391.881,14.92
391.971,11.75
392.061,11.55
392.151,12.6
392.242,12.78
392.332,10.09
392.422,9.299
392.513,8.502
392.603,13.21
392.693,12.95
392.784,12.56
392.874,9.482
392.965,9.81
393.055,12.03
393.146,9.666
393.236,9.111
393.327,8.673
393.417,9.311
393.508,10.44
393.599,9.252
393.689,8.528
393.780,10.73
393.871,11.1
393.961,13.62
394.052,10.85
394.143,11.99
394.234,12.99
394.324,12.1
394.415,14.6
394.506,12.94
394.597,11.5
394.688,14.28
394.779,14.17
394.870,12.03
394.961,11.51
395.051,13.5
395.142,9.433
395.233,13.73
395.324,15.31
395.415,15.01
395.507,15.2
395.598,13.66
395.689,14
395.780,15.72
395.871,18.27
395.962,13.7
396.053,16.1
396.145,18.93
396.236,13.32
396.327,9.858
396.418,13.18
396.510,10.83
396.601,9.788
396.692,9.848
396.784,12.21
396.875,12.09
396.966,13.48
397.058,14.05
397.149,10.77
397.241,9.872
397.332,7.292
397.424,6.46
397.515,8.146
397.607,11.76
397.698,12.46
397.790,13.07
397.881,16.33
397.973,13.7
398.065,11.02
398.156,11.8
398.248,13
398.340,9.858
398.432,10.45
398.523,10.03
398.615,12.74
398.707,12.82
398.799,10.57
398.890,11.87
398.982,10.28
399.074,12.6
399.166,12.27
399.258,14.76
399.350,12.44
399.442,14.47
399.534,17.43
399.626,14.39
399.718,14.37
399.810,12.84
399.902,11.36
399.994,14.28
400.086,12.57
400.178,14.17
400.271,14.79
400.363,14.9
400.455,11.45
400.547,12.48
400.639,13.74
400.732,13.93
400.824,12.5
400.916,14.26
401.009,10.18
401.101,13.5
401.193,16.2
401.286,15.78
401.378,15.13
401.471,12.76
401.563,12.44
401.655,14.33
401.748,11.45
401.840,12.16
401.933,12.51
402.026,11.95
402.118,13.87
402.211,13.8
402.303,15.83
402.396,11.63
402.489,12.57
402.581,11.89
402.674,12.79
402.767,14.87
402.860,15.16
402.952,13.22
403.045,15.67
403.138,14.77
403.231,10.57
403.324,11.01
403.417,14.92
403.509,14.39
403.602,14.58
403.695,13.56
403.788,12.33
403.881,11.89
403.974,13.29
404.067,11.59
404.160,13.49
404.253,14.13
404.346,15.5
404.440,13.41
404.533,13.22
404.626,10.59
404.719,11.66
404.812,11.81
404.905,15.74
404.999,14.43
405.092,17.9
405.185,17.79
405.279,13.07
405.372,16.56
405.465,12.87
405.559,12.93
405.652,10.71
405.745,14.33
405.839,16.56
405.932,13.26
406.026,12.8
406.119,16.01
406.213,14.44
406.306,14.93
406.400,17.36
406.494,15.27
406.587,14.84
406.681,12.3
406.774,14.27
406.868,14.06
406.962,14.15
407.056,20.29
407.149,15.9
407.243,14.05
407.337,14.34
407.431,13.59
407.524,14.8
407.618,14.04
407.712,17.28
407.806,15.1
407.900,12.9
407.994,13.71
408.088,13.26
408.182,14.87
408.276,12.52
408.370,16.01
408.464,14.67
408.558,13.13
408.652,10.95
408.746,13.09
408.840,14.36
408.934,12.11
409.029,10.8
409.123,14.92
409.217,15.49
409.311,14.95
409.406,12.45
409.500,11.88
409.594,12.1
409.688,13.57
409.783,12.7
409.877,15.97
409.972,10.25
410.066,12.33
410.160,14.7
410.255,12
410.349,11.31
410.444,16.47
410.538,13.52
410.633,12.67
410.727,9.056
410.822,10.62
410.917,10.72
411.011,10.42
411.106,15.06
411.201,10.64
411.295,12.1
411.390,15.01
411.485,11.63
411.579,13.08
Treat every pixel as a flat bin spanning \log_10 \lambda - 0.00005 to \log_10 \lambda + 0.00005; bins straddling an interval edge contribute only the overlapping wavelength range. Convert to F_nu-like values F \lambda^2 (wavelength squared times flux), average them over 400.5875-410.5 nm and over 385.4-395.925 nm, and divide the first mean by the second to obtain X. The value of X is 1.14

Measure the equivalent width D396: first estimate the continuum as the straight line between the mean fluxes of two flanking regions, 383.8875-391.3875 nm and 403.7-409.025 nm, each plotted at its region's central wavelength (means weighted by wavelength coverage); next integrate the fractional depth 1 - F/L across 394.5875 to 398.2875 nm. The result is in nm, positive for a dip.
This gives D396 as 0.27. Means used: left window 13.3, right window 14.1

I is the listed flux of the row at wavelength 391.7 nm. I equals 11.23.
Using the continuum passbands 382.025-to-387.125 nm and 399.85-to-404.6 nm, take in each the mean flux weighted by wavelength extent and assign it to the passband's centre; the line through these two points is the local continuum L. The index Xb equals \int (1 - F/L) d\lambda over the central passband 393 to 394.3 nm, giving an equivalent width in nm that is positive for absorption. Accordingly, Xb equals 0.27 nm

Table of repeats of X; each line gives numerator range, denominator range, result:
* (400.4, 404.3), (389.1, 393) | 1.25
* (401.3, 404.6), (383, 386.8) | 1.11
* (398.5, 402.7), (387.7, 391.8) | 1.22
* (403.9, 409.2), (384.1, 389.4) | 1.09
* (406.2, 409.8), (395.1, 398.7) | 1.20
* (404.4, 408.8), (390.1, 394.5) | 1.35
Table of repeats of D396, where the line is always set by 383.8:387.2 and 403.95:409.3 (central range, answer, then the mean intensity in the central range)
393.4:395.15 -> 0.36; 11.8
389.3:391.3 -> 0.56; 10.9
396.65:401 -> 0.67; 12.4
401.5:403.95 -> 0.20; 13.2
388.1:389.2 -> 0.27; 11.5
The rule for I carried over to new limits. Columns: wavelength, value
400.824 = 12.5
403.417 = 14.92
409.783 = 12.7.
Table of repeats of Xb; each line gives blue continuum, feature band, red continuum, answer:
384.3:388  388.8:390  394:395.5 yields 0.344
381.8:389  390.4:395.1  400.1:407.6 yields 0.656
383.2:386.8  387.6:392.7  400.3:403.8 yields 0.727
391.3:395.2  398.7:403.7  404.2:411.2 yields -0.212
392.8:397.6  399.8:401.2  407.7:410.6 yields -0.076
